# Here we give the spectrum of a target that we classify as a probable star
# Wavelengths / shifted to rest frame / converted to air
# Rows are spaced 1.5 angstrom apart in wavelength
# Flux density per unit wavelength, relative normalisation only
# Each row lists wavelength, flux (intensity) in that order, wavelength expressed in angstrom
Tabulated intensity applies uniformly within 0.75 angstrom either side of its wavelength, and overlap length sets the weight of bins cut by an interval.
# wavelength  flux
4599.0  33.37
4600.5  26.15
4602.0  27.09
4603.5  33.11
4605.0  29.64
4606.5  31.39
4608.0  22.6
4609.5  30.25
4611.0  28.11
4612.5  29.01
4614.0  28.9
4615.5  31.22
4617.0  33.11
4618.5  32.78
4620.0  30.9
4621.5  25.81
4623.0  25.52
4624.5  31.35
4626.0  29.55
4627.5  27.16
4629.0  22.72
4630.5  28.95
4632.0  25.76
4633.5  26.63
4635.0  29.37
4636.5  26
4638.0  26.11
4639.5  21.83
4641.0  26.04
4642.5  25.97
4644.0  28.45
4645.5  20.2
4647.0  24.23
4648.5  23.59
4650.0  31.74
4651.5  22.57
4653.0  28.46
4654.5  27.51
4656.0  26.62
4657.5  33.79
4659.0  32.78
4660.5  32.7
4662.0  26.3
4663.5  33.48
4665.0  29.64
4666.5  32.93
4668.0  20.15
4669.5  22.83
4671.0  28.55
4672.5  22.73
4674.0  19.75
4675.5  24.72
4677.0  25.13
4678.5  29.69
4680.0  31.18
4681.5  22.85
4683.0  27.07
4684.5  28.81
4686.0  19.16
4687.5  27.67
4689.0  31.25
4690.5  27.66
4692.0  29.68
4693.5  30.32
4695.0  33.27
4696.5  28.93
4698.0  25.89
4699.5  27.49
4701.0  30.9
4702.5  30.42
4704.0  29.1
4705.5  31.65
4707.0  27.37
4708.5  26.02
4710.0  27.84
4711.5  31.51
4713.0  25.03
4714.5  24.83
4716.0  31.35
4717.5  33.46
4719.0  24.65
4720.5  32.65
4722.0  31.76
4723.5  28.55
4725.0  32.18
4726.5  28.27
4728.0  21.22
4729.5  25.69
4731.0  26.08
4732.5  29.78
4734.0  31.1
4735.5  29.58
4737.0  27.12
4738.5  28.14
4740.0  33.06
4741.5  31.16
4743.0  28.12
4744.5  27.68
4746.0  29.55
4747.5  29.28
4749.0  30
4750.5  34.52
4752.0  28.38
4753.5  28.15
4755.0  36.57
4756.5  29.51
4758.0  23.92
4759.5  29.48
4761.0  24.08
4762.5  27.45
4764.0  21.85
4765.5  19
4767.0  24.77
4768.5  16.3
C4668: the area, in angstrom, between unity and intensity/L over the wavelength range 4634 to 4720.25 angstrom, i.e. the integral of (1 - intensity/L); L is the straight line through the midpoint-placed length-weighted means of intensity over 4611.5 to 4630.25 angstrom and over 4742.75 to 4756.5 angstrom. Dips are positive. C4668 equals 5.85 angstrom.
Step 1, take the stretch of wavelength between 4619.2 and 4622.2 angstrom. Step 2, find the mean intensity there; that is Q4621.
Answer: 28.5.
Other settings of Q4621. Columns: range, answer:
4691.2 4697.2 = 30.5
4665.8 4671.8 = 26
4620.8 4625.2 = 27.5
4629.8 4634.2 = 27.1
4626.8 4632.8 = 26.1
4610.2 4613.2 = 28.6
